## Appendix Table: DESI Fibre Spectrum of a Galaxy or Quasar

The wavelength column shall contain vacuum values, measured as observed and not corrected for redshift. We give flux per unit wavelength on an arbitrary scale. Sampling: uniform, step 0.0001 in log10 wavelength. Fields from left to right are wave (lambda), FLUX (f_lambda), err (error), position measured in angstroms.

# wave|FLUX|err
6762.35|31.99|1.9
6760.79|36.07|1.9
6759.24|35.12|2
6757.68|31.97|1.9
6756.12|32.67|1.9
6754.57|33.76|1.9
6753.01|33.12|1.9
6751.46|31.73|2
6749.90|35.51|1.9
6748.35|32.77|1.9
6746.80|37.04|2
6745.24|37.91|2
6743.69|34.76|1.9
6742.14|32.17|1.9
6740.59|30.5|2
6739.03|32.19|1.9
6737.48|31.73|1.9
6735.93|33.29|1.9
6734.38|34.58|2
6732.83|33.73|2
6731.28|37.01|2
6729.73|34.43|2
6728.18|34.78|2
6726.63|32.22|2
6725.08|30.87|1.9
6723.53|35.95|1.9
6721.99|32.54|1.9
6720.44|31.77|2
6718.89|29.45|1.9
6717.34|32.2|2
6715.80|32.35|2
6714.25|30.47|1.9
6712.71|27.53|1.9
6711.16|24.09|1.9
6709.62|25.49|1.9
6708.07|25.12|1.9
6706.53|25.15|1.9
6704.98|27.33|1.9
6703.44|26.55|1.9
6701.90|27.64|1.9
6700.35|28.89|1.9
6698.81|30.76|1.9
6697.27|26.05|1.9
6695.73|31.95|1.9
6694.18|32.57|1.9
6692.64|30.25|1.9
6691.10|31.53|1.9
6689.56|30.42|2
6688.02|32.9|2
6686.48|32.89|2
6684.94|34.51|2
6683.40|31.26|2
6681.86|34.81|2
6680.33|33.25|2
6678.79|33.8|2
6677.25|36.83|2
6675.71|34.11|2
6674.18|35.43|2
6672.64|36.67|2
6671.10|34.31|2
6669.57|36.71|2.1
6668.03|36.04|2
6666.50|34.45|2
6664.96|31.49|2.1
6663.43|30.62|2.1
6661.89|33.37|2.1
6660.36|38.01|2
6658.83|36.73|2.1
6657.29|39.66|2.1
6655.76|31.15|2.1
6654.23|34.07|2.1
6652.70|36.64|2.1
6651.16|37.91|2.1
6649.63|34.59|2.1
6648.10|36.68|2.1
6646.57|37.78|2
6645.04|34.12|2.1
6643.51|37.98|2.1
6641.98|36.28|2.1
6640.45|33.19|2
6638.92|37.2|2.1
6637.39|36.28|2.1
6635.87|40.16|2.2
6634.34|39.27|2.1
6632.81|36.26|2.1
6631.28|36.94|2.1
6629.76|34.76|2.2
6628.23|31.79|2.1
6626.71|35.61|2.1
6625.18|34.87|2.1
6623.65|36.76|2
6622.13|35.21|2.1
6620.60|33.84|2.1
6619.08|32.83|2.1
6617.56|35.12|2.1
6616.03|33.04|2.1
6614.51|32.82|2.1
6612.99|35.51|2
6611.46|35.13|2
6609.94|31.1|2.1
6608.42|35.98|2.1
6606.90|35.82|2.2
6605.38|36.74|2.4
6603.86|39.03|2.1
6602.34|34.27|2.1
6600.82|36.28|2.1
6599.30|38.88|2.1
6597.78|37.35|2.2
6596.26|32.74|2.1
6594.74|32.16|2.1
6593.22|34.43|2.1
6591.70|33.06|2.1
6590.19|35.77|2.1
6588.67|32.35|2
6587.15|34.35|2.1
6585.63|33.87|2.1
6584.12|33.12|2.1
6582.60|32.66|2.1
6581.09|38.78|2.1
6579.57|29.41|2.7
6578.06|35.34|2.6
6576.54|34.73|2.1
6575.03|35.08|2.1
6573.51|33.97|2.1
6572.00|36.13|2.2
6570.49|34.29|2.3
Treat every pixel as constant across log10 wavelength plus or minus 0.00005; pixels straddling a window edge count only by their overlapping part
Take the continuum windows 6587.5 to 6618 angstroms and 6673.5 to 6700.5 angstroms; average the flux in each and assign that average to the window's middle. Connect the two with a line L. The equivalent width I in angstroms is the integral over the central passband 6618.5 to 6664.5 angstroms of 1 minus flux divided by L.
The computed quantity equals -2.6 angstroms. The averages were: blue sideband 34.9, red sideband 32.4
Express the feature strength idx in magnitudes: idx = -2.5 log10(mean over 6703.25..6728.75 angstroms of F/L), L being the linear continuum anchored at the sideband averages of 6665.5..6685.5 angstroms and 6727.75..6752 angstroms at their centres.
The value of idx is 0.16 mag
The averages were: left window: 34.7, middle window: 29.7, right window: 34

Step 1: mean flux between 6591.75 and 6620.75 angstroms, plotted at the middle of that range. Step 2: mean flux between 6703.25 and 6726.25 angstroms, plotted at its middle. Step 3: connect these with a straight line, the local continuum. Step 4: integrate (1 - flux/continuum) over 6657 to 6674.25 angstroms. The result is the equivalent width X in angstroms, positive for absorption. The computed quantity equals -1.8 angstroms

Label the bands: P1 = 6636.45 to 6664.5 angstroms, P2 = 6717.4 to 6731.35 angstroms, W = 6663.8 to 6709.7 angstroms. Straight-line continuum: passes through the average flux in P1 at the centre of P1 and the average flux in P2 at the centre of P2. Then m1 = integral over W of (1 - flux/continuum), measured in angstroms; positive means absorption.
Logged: 3.6 angstroms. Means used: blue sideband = 35.7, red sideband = 33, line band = 31.7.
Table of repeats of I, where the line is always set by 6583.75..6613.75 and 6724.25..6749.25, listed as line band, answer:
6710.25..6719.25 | 1.2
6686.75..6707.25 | 2.8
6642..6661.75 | -1.0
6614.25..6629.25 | 0.2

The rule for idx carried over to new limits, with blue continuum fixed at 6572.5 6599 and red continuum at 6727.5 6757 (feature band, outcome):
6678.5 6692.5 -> 0.04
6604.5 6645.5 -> -0.04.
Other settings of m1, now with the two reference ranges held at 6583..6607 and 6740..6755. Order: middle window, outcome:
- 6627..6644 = -0.80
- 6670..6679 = -0.23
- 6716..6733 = 0.50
